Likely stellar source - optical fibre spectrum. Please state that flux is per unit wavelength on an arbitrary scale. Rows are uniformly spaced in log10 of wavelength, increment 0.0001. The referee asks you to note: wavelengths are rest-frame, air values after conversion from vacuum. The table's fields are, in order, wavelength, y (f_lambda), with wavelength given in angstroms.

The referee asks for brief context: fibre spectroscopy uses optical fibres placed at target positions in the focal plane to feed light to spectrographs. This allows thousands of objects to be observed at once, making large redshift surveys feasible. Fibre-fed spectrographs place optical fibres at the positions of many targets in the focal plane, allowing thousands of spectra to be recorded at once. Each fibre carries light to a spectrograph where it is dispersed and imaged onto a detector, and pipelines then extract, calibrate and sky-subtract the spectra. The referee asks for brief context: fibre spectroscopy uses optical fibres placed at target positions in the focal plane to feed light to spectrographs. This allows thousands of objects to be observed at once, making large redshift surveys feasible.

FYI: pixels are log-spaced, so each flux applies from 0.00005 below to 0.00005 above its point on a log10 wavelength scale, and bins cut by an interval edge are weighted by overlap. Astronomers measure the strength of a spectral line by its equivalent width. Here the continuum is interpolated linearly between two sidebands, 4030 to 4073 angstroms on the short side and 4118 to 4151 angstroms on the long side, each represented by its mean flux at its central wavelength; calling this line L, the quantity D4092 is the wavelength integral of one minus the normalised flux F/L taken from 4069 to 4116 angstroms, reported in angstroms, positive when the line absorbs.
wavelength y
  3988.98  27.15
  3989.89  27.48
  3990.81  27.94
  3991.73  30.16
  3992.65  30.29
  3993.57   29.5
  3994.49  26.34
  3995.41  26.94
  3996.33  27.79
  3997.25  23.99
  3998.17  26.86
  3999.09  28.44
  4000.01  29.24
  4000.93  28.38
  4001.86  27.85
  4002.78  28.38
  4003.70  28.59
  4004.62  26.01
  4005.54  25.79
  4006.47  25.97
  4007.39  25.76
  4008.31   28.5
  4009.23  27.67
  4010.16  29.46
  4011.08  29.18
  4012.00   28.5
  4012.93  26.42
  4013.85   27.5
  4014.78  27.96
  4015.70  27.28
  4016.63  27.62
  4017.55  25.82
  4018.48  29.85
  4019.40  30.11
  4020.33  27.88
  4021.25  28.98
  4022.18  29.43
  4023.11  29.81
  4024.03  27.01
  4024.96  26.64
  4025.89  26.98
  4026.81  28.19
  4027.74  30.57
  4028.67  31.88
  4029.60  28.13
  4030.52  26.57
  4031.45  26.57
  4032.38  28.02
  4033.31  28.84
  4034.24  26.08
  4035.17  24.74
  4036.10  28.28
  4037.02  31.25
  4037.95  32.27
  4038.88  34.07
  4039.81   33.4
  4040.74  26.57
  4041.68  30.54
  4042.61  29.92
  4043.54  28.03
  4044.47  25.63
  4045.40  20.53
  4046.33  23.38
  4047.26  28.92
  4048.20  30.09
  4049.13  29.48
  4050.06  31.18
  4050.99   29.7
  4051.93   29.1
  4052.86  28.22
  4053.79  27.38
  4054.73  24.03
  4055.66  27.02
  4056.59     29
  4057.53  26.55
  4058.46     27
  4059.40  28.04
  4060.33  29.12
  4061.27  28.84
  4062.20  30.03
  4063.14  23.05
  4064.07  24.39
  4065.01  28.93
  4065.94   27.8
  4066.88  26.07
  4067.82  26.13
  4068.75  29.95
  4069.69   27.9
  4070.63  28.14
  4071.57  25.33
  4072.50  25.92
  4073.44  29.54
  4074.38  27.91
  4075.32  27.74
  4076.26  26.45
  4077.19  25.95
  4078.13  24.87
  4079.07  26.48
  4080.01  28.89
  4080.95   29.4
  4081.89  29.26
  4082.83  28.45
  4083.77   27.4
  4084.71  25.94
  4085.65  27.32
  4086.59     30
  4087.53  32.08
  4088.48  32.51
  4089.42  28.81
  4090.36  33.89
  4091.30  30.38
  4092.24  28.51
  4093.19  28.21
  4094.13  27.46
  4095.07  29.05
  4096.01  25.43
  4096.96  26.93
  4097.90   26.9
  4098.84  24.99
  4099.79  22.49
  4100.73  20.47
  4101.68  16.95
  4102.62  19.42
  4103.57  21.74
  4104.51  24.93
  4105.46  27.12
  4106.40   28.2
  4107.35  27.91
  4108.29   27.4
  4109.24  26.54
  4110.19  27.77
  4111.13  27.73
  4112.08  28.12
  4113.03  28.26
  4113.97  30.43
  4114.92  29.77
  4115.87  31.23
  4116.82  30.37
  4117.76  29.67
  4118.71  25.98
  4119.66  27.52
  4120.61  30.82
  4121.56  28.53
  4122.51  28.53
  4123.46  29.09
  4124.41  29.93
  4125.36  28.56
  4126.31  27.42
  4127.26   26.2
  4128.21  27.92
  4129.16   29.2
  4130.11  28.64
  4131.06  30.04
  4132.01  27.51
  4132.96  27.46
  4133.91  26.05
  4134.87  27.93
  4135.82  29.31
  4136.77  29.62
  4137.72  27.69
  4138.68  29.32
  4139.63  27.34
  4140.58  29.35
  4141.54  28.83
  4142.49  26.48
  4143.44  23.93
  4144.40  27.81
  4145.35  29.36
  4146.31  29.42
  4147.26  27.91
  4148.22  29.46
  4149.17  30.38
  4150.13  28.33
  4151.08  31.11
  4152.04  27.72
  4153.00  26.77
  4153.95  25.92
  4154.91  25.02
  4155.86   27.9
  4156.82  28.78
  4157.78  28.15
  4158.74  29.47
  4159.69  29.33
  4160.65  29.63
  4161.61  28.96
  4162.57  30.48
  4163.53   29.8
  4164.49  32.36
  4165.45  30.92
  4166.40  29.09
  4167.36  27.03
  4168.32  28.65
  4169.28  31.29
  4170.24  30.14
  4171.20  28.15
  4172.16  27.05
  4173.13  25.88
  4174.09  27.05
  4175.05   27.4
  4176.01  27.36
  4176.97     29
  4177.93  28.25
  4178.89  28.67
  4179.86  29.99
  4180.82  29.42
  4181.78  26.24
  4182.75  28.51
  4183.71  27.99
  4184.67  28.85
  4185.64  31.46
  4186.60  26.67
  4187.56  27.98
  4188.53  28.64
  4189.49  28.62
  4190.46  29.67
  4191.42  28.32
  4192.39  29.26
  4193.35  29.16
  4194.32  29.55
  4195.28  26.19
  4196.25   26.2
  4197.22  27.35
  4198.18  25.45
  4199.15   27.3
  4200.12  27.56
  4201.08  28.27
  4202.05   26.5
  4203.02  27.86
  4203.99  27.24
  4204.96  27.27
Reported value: 1.4 angstroms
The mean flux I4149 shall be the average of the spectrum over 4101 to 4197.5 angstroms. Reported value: 28.1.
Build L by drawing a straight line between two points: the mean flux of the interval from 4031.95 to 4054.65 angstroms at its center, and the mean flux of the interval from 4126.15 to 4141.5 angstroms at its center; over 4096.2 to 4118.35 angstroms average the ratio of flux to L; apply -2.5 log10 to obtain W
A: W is 0.08 mag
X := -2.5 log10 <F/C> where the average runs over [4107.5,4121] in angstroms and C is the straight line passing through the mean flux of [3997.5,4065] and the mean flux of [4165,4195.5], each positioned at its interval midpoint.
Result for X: -0.013 mag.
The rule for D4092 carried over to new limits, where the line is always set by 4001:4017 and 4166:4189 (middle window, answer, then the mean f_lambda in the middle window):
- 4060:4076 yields 0.2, 27.4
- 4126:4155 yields 0.1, 28.1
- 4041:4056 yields 0.0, 27.7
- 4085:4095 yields -0.7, 29.8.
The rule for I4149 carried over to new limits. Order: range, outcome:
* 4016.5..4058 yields 28.3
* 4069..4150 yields 27.8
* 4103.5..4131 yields 28.2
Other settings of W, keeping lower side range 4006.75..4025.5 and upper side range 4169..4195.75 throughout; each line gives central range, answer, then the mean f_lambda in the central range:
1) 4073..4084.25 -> 0.019 mag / 27.7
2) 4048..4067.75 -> 0.013 mag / 27.8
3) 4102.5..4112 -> 0.082 mag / 26.2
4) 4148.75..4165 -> -0.017 mag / 28.8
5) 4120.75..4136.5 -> -0.001 mag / 28.3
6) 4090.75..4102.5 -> 0.110 mag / 25.5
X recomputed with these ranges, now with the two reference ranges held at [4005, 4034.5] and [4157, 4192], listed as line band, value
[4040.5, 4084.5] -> 0.03 mag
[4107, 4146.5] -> 0.01 mag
